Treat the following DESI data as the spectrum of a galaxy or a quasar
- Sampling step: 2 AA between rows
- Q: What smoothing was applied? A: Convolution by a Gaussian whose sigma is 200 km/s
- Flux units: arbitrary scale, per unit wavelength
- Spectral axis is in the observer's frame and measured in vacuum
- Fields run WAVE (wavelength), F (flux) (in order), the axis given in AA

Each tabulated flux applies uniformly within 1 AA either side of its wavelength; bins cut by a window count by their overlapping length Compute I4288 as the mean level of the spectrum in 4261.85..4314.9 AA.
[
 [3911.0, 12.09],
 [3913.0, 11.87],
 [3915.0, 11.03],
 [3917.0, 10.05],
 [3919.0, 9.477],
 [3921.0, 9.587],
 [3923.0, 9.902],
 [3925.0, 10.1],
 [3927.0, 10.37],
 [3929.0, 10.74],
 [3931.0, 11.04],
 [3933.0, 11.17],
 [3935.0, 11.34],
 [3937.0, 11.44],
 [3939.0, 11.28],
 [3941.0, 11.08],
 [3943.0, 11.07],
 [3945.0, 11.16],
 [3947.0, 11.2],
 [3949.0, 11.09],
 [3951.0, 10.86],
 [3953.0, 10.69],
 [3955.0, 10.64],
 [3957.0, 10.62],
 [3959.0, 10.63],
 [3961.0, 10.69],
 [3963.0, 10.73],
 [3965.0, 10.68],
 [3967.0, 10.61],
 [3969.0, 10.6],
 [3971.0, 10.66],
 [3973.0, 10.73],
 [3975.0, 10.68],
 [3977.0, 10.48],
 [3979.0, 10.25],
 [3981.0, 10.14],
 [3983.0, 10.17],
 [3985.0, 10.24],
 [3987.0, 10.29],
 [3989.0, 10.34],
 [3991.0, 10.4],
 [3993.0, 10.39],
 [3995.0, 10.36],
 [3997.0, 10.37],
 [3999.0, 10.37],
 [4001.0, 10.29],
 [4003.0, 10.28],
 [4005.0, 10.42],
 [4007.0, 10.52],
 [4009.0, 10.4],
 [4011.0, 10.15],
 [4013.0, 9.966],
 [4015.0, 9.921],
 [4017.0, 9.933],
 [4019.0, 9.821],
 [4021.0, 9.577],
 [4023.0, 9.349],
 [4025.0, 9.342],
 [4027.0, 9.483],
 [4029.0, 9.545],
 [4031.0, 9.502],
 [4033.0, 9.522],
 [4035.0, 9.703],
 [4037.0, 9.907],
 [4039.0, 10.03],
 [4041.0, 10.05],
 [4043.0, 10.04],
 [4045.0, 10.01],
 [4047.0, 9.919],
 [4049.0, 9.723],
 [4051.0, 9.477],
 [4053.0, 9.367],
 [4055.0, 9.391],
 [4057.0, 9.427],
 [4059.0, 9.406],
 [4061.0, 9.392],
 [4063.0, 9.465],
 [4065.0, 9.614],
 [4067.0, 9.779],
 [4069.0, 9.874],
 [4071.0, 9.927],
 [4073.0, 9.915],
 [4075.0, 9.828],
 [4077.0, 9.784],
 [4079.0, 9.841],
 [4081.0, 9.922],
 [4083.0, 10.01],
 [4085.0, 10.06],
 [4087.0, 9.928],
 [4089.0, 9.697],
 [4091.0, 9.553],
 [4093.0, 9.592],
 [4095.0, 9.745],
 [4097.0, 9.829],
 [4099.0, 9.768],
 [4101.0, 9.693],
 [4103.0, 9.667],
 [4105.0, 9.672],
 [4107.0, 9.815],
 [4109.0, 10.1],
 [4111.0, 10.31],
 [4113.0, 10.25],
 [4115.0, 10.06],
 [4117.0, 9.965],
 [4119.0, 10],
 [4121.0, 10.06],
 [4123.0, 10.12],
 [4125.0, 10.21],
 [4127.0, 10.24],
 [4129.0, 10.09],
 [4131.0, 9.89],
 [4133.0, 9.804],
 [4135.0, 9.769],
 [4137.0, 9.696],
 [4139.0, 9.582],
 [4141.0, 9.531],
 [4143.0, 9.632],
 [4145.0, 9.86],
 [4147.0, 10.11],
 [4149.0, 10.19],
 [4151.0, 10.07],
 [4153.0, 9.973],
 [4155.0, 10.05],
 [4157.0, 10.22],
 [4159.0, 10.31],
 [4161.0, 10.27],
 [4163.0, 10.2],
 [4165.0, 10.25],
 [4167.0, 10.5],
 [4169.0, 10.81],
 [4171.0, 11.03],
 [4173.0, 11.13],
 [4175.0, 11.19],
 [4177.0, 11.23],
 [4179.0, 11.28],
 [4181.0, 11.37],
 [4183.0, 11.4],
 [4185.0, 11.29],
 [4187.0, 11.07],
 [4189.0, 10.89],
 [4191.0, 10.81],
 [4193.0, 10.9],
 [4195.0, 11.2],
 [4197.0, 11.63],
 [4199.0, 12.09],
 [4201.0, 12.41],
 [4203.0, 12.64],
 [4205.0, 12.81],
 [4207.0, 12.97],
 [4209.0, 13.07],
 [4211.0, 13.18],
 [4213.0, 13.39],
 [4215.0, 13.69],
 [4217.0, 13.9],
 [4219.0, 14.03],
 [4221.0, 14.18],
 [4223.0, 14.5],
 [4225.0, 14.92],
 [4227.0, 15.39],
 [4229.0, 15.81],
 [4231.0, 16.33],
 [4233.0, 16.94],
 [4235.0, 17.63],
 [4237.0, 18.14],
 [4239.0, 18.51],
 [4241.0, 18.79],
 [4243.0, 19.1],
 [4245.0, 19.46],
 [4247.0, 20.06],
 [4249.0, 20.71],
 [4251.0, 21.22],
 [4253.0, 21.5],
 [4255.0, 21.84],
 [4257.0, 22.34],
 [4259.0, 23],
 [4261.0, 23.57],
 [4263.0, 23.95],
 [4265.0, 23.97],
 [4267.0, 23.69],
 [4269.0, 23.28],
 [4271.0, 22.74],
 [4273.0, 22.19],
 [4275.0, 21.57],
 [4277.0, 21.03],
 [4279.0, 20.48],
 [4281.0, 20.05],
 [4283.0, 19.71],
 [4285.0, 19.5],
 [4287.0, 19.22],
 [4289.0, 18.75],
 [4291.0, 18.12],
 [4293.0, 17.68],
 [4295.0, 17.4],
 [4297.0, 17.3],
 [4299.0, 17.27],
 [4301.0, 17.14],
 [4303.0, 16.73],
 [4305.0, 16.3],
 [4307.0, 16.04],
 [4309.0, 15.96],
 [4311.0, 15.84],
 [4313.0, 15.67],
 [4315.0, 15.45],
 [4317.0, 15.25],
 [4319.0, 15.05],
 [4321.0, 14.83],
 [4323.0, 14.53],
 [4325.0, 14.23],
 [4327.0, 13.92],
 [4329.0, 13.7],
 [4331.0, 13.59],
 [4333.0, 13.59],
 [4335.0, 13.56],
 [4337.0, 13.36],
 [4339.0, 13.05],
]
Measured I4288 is 19.2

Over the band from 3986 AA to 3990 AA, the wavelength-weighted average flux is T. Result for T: 10.3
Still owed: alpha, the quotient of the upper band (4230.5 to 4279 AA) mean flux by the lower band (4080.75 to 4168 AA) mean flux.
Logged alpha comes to 2.10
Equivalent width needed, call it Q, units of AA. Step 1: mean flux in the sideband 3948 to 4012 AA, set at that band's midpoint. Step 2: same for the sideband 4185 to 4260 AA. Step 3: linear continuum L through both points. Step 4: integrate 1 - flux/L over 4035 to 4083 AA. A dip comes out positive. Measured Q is 9.5 AA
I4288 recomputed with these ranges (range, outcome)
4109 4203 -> 10.5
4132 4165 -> 9.96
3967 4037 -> 10.1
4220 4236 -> 15.7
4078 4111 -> 9.82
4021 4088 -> 9.71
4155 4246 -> 13.1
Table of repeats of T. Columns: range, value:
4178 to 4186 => 11.3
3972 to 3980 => 10.5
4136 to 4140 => 9.64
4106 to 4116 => 10.1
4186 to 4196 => 11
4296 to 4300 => 17.3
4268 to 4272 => 23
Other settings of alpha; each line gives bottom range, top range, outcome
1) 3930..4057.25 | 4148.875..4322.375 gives 1.53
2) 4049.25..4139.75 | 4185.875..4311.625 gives 1.76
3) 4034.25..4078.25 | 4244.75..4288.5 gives 2.22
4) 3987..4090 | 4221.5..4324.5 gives 1.89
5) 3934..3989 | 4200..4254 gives 1.50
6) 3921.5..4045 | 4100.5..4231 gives 1.08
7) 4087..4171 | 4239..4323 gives 1.93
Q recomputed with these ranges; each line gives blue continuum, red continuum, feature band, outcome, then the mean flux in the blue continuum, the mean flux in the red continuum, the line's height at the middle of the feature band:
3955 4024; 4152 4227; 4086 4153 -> 8.4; 10.3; 11.9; 11.3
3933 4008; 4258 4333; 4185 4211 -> 6.7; 10.7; 18.3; 16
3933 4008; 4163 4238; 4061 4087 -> 4.0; 10.7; 12.8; 11.6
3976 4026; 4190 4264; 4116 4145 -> 8.1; 10.2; 16.4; 13.7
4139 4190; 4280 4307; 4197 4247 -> -4.4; 10.5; 18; 13.9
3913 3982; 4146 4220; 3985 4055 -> 6.2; 10.7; 11.4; 10.9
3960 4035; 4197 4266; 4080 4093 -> 3.0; 10.2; 17.2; 12.8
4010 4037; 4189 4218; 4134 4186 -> 6.0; 9.69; 12.4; 11.8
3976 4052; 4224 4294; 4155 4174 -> 6.7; 10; 20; 16.2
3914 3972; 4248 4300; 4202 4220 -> 5.4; 10.7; 20.8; 18.9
